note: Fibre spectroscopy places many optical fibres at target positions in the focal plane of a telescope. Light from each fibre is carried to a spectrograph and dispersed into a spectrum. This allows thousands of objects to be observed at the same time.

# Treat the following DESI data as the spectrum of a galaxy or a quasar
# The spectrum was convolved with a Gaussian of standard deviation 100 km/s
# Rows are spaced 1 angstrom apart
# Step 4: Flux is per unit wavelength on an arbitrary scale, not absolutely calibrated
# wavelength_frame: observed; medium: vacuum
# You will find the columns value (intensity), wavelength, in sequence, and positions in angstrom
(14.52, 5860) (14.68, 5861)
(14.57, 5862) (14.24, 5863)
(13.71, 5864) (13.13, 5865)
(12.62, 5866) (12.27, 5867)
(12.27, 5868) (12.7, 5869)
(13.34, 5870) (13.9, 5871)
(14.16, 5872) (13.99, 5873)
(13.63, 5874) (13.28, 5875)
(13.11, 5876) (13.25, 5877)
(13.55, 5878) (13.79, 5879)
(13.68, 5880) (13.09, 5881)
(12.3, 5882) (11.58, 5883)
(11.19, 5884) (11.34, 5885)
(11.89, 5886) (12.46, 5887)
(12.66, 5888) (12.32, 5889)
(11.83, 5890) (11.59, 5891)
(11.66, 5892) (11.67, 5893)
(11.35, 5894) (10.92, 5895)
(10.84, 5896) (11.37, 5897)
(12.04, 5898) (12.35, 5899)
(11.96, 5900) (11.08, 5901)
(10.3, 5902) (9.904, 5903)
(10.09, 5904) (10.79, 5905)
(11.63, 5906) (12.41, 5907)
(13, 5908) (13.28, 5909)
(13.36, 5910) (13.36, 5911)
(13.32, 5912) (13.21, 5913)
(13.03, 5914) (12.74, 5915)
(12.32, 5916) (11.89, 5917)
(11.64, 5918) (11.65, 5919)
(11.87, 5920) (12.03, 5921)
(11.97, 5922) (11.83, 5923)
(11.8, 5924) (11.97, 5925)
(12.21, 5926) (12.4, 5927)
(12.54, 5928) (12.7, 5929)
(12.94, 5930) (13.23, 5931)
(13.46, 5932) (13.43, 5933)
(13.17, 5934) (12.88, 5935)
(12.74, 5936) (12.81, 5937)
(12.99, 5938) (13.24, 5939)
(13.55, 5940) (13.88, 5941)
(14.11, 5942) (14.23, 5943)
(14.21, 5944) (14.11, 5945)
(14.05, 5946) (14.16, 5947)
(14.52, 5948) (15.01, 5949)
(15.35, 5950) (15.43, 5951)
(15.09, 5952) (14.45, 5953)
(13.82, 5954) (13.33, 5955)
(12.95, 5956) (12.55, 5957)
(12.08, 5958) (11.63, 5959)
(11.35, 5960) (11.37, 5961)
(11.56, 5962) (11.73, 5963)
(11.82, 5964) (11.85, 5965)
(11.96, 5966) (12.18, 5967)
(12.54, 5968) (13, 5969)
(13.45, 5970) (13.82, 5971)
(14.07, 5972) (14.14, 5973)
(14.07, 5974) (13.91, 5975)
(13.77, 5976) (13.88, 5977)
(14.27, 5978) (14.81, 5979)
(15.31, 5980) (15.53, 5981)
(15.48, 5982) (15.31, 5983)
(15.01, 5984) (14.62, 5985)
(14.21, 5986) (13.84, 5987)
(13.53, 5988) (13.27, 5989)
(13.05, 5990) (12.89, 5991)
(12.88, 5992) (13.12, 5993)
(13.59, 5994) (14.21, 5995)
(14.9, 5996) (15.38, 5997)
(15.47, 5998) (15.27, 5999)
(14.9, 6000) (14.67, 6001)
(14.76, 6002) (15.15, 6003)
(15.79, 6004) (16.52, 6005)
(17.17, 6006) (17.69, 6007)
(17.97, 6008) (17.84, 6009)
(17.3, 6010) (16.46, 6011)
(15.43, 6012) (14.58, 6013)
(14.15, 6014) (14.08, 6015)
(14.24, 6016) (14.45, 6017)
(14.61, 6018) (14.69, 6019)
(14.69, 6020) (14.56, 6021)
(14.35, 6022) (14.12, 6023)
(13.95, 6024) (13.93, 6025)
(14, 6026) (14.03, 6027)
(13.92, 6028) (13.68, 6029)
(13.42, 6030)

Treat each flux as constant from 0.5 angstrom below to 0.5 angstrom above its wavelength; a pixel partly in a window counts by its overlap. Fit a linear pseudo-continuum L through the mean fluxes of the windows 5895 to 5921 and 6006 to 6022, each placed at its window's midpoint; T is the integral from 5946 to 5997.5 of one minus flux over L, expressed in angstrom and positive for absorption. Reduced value 1.6 angstrom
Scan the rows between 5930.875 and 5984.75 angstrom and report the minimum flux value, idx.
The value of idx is 11.35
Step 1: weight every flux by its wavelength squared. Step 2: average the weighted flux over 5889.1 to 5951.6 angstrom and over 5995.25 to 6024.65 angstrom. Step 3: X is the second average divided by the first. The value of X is 1.25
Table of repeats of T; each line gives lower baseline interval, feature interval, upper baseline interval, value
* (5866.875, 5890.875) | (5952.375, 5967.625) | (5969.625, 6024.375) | 1.9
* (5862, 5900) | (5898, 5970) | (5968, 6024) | 4.5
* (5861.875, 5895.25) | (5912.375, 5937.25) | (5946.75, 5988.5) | 1.3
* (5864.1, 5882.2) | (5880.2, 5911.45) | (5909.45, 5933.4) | 2.7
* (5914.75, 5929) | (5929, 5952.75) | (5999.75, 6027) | -2.0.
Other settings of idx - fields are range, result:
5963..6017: 11.73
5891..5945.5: 9.904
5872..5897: 10.84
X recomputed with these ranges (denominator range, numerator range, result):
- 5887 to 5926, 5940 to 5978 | 1.14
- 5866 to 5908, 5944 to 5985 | 1.15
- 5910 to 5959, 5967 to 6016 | 1.14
